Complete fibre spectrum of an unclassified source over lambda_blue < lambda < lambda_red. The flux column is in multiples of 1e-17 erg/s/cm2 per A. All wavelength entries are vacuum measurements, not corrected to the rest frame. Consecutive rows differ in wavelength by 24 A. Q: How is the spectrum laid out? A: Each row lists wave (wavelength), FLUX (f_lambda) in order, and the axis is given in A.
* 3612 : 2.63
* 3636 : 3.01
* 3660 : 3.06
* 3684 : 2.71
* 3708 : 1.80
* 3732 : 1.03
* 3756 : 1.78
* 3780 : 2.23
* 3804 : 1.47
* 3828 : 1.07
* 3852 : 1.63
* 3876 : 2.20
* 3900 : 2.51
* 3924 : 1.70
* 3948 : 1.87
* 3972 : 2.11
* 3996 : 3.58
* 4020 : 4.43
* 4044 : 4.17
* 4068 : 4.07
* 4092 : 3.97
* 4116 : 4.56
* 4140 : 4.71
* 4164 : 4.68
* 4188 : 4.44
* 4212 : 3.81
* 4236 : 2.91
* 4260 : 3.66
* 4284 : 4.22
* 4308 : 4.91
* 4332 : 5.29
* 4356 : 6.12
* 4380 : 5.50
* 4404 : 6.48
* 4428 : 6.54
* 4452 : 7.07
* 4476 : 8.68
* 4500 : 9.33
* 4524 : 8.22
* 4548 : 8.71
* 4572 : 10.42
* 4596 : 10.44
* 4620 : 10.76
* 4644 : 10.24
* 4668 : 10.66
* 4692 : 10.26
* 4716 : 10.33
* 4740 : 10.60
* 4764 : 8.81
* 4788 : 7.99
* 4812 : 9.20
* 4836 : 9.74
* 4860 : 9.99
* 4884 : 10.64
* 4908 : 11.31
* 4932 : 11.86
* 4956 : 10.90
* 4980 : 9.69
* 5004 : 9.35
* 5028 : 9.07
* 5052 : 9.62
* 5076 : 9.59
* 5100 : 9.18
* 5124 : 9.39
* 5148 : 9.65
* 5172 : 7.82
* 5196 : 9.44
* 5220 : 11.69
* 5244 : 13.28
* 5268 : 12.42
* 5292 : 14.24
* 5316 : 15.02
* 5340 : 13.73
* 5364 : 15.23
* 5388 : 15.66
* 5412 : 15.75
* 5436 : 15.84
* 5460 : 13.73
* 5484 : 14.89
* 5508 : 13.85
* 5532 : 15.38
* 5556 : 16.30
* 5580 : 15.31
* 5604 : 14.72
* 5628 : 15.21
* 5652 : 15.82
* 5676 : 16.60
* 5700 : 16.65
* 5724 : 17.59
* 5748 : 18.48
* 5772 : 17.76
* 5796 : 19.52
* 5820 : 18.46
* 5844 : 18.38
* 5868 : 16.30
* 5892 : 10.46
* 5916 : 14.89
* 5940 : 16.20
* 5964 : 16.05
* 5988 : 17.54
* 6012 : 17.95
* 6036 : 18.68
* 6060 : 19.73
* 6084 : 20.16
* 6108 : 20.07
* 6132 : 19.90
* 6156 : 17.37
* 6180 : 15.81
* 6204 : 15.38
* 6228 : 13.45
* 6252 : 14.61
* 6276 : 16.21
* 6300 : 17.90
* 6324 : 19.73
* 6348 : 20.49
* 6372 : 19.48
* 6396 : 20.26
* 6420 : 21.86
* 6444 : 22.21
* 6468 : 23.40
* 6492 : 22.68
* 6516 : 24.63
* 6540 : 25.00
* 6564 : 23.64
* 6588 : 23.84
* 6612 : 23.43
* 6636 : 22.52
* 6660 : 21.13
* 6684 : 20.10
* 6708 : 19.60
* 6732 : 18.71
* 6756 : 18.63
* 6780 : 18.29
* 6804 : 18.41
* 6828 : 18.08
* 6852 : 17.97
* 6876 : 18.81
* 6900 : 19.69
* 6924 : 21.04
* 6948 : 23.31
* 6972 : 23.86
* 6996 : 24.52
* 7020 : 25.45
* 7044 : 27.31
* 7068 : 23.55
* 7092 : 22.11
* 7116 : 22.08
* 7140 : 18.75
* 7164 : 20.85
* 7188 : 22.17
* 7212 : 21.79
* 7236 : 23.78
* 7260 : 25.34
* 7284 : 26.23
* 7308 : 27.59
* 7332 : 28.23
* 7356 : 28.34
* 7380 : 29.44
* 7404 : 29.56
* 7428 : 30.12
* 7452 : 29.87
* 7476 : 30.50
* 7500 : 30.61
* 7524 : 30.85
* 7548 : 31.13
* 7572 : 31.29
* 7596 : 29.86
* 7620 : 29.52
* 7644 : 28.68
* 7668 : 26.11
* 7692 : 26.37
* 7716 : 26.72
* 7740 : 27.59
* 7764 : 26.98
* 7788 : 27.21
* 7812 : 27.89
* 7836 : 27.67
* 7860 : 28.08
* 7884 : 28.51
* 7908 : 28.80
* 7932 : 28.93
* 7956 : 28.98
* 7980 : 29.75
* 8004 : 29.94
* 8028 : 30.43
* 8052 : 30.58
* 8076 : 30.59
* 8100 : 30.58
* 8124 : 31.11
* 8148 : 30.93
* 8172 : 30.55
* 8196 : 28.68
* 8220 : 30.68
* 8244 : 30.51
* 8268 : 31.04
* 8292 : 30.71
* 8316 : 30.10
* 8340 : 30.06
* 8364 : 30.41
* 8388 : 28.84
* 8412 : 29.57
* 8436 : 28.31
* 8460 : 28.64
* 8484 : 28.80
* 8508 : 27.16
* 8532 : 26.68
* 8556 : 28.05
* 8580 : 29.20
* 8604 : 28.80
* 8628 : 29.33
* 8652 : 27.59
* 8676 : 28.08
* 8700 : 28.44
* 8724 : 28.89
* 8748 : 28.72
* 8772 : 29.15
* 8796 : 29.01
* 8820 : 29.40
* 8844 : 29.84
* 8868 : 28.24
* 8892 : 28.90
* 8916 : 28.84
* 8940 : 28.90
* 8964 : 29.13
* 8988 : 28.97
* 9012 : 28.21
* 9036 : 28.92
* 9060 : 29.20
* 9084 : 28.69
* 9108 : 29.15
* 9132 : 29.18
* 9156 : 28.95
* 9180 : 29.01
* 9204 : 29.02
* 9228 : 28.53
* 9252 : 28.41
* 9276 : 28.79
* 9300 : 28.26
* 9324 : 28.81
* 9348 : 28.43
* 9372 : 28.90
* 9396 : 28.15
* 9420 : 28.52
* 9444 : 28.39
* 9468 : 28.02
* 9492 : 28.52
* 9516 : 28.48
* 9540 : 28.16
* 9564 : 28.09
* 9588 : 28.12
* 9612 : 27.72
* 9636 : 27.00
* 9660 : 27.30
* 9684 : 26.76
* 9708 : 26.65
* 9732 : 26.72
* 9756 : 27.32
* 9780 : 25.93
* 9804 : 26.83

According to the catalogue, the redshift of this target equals 0.000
